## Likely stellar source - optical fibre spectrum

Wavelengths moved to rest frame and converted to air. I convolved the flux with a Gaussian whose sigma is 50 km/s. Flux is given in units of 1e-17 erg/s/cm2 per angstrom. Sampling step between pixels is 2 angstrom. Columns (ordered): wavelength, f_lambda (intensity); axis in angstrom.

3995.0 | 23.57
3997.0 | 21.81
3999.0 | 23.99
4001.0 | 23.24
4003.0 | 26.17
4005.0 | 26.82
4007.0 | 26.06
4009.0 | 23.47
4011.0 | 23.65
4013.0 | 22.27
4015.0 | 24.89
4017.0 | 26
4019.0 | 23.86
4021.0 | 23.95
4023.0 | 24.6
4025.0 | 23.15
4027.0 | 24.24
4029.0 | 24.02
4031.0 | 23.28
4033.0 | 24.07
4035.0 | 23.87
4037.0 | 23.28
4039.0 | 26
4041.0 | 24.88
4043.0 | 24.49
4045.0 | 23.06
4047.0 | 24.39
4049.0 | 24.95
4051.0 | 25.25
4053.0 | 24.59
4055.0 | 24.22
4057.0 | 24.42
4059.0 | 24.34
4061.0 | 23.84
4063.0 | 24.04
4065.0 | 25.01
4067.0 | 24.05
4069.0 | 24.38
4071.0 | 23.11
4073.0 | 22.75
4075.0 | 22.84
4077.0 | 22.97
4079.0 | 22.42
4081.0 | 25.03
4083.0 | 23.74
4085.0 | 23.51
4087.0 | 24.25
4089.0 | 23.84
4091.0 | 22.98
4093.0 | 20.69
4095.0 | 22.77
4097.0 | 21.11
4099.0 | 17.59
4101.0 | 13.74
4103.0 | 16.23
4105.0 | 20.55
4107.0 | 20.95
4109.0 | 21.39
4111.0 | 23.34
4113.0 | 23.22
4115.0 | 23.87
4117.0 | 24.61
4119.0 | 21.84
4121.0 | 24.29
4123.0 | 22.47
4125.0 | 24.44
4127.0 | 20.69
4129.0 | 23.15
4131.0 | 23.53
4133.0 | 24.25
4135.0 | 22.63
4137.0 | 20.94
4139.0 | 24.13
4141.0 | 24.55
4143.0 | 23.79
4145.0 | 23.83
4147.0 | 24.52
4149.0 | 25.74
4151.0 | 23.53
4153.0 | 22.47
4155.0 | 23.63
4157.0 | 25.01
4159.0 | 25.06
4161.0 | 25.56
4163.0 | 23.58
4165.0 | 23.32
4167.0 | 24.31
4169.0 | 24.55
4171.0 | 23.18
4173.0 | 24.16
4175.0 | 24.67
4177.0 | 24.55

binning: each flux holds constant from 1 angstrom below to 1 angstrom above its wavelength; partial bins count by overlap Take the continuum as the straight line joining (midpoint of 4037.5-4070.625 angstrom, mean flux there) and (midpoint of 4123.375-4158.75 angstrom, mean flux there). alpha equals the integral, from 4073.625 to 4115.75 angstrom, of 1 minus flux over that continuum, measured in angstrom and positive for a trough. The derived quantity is 4.0 angstrom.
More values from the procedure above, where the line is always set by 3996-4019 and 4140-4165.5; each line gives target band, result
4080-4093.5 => 0.4 angstrom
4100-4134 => 3.3 angstrom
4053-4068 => 0.0 angstrom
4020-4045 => 0.2 angstrom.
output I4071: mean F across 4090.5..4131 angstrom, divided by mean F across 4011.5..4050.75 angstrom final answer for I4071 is 0.89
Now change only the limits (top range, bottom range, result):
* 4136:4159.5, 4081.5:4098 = 1.04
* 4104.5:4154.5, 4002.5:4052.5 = 0.95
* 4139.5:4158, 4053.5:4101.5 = 1.05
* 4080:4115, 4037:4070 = 0.88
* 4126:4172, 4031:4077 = 0.98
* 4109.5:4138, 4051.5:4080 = 0.97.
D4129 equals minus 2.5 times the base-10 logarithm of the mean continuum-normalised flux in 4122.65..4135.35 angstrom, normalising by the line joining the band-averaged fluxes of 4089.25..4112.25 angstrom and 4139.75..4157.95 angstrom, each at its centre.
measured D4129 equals -0.03 mag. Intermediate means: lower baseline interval 20.3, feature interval 23.1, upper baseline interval 24.1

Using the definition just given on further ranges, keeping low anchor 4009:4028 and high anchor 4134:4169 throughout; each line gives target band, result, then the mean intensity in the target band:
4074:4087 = 0.02 mag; 23.5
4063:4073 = 0.00 mag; 24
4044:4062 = -0.01 mag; 24.3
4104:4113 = 0.11 mag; 21.7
